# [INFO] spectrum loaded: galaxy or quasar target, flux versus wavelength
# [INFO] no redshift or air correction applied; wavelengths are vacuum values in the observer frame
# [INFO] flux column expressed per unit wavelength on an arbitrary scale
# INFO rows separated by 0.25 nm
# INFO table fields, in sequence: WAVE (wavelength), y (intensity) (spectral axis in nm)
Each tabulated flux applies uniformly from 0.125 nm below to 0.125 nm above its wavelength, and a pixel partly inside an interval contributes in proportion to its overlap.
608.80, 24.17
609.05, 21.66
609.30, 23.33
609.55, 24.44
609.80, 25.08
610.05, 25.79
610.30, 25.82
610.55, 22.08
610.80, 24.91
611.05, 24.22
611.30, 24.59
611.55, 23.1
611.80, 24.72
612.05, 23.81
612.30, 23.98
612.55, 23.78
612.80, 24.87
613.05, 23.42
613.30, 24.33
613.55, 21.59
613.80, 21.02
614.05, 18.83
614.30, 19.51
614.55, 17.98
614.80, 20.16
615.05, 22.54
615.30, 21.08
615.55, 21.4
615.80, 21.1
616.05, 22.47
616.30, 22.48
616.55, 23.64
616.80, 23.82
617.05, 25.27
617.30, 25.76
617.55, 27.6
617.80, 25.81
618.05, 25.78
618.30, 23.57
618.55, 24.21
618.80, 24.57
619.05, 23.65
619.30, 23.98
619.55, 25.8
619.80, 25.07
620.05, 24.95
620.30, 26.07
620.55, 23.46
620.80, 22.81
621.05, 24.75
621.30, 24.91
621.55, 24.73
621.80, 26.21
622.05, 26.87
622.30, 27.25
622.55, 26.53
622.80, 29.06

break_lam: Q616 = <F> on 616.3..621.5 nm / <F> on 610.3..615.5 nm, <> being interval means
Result 1.1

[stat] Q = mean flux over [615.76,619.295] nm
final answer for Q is 24.3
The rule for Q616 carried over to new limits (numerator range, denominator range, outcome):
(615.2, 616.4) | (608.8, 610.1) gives 0.91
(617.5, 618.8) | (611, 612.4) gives 1.05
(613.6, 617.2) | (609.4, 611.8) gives 0.88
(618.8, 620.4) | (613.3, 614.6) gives 1.22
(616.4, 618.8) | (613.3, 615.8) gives 1.21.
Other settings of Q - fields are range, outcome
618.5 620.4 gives 24.8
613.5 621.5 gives 23.3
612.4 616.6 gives 21.8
